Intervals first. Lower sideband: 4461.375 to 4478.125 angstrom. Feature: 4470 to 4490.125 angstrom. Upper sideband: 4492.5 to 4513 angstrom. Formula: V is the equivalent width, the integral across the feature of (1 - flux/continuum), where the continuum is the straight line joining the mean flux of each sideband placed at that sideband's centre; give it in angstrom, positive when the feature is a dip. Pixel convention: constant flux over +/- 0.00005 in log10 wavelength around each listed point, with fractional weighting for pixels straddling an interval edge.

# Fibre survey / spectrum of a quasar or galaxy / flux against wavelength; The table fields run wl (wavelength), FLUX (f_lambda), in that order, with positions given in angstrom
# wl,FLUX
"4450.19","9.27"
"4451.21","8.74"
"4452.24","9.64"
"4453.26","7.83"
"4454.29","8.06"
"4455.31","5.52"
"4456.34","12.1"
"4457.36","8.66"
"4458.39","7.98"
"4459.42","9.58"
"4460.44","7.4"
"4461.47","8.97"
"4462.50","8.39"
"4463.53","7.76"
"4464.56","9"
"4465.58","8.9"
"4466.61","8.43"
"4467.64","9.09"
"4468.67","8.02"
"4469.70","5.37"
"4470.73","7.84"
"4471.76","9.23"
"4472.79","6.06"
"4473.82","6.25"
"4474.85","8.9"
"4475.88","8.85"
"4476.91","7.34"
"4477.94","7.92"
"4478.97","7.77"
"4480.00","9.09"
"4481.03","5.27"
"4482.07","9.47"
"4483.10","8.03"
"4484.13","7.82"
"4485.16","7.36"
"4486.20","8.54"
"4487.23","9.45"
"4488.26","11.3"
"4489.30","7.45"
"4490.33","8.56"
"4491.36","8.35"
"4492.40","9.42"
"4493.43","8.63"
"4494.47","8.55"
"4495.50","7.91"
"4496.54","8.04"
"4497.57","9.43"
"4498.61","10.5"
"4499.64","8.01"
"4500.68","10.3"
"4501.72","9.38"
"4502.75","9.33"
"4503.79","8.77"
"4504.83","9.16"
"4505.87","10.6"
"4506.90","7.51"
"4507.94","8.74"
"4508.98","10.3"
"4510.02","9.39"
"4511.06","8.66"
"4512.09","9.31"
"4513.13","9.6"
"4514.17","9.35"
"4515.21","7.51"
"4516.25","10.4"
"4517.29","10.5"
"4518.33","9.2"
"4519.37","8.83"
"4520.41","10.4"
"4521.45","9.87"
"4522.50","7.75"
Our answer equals 0.6 angstrom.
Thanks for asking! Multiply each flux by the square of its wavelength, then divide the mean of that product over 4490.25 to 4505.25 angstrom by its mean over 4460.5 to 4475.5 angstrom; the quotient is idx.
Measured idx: 1.14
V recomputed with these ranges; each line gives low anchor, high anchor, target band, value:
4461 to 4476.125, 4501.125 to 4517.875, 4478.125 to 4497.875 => 0.5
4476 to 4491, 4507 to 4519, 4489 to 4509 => -0.3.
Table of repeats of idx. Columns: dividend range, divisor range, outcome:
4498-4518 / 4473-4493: 1.14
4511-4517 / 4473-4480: 1.20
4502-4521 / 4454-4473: 1.15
